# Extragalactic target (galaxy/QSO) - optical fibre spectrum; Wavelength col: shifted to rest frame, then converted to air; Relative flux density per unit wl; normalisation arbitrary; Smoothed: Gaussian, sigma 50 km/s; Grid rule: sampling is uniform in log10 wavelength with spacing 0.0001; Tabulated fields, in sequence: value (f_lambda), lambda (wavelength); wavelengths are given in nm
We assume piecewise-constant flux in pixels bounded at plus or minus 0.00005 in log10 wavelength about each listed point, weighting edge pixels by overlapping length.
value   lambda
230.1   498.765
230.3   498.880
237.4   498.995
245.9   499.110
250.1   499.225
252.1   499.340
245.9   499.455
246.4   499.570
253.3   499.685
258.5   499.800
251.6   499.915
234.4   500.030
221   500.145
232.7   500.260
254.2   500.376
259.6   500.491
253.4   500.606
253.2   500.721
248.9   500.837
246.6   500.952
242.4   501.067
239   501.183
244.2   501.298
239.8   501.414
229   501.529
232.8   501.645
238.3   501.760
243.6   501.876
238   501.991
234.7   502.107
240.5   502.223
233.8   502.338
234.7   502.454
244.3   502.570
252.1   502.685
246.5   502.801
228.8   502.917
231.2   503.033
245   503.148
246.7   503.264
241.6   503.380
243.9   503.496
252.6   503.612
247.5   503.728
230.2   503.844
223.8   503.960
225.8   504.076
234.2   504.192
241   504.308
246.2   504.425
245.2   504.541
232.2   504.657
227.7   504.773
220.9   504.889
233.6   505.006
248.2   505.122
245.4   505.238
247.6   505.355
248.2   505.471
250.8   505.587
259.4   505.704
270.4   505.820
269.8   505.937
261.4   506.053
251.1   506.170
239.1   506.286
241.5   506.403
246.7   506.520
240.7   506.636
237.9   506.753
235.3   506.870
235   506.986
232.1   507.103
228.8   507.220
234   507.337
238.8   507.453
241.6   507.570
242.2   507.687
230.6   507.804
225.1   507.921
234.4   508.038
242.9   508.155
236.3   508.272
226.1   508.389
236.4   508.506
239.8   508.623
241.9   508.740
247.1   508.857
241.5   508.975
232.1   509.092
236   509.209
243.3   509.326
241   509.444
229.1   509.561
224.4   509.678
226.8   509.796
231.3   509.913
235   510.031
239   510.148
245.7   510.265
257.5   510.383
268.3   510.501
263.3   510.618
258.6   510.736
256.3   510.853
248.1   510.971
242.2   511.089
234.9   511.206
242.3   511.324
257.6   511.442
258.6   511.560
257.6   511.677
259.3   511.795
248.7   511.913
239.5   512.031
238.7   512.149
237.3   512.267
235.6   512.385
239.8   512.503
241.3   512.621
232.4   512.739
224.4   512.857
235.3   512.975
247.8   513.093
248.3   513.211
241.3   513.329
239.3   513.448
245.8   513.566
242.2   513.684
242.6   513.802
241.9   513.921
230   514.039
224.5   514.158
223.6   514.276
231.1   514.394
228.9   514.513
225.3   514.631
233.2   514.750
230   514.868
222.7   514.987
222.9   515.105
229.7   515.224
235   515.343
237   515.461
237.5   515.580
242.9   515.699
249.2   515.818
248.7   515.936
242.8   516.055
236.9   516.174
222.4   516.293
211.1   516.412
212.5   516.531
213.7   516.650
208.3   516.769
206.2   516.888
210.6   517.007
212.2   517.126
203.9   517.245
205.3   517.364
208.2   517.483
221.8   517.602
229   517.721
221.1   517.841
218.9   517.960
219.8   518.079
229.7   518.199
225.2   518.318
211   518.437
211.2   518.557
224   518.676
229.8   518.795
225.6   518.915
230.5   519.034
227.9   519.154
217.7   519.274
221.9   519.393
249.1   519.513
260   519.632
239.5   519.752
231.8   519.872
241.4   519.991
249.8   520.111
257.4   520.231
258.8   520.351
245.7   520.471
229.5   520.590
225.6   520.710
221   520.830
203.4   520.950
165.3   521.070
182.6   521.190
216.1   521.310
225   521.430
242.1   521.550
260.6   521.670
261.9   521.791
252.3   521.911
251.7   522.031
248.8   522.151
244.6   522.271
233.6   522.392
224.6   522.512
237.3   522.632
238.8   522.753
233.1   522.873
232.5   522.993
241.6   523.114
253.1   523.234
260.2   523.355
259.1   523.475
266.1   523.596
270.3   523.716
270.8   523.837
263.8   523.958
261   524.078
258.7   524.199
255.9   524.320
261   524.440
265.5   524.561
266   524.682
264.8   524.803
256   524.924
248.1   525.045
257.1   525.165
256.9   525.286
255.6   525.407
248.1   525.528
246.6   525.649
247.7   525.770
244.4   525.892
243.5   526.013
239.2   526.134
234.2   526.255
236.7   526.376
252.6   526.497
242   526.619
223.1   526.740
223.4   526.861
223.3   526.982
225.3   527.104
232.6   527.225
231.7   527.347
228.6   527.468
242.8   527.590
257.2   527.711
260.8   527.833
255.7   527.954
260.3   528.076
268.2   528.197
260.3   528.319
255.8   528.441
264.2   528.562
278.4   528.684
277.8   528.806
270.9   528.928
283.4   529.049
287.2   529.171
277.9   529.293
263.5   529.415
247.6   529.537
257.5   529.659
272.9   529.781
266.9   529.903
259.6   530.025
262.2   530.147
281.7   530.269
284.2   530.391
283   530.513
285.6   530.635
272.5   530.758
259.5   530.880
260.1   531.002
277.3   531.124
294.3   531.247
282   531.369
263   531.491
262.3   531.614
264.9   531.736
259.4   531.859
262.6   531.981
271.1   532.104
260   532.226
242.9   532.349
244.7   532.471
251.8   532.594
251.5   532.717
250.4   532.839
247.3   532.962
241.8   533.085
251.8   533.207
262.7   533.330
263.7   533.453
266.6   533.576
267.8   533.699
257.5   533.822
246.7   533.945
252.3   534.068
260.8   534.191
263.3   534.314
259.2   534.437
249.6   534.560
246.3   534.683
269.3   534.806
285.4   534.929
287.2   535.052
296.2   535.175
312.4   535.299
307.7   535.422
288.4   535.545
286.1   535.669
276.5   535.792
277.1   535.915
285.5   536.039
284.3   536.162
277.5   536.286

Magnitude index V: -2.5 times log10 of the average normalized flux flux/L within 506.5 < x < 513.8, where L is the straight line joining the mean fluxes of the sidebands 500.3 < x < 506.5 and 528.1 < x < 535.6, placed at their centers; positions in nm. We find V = 0.03 mag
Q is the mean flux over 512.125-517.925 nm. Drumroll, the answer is 230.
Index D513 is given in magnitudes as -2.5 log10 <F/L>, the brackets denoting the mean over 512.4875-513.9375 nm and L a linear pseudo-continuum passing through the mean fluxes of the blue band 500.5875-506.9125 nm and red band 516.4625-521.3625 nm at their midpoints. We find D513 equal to -0.05 mag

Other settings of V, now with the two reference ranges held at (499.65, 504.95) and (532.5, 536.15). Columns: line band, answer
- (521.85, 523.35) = 0.07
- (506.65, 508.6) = 0.04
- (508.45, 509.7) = 0.04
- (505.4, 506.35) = -0.05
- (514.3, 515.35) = 0.10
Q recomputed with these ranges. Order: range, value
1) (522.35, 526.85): 250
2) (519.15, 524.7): 242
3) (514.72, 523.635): 230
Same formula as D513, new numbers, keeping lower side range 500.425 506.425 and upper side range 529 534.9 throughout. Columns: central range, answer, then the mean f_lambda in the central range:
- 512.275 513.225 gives 0.05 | 238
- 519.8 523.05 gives 0.10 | 234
